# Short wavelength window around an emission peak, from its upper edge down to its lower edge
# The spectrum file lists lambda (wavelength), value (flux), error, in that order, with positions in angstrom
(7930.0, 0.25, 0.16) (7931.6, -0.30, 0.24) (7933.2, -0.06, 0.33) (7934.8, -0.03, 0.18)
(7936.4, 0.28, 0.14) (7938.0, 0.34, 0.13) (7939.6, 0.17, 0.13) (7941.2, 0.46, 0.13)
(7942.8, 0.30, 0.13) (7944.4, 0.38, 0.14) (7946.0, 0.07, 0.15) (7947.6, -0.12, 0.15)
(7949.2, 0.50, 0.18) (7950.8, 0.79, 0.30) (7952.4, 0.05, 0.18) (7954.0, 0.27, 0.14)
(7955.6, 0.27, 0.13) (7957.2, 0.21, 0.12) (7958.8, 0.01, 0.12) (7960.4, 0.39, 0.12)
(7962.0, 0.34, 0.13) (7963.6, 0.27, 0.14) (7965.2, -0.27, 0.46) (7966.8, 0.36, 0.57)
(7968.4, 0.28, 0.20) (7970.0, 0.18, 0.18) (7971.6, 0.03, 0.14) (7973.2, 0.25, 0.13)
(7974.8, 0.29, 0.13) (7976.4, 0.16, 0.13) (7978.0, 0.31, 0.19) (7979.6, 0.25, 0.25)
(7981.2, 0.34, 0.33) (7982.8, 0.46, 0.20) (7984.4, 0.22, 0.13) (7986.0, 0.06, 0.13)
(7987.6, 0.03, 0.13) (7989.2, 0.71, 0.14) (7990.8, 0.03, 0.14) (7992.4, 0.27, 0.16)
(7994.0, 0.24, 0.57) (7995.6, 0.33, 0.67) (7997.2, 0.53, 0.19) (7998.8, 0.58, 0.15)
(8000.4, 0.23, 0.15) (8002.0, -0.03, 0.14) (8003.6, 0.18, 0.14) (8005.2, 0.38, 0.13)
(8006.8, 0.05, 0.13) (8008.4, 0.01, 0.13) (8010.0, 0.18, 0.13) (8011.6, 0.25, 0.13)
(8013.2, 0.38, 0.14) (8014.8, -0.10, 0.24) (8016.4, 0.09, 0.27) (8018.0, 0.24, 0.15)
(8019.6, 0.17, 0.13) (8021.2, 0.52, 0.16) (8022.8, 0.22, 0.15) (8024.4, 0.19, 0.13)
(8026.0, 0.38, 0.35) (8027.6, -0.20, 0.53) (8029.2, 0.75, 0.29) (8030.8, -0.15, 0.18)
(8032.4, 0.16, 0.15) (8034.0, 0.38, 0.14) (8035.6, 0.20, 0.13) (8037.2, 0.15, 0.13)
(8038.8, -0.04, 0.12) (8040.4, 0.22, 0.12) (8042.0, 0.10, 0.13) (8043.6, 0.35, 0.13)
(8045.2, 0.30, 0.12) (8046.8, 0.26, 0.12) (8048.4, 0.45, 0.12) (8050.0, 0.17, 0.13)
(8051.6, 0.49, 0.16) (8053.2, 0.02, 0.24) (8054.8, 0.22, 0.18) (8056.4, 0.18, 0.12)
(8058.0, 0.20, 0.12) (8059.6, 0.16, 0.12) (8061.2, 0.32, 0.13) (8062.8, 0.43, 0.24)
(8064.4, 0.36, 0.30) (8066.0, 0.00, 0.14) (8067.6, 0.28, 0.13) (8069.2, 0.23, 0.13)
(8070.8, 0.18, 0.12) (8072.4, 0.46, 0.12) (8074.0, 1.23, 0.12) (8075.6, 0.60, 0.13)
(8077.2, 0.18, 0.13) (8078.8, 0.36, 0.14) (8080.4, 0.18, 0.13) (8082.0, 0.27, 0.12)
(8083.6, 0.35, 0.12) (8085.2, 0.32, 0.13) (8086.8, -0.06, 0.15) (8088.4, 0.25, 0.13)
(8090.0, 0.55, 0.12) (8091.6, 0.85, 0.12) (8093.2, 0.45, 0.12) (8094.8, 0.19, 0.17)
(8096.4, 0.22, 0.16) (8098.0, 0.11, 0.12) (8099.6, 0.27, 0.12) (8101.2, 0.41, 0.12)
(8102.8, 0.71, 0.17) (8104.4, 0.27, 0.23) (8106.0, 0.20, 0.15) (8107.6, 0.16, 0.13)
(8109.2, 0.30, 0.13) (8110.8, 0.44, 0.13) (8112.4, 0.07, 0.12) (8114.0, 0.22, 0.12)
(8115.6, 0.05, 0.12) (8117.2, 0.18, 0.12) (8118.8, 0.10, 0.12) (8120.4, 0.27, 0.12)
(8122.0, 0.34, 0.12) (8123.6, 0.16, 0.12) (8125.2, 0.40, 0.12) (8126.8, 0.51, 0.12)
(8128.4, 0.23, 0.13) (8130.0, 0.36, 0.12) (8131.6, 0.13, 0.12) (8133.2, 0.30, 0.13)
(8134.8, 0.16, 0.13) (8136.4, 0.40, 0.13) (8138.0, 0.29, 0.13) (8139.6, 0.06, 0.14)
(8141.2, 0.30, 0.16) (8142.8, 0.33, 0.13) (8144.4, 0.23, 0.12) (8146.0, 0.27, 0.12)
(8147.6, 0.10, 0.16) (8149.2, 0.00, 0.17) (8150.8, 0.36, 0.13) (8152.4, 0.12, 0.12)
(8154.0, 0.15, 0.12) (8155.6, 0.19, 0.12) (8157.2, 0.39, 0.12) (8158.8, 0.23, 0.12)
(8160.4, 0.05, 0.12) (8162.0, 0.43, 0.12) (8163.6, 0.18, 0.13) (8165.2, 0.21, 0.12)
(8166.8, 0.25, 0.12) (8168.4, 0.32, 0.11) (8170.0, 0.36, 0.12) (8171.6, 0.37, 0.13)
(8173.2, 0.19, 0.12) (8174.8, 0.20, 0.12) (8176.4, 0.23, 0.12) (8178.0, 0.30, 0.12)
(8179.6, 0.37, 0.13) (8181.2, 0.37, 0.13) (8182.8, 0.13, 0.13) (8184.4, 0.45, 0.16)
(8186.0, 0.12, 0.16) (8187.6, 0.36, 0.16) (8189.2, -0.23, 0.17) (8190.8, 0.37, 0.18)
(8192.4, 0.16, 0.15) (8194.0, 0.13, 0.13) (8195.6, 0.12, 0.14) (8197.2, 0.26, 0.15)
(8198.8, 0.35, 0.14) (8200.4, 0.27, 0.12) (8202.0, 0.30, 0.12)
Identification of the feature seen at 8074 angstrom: [S II] 6716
